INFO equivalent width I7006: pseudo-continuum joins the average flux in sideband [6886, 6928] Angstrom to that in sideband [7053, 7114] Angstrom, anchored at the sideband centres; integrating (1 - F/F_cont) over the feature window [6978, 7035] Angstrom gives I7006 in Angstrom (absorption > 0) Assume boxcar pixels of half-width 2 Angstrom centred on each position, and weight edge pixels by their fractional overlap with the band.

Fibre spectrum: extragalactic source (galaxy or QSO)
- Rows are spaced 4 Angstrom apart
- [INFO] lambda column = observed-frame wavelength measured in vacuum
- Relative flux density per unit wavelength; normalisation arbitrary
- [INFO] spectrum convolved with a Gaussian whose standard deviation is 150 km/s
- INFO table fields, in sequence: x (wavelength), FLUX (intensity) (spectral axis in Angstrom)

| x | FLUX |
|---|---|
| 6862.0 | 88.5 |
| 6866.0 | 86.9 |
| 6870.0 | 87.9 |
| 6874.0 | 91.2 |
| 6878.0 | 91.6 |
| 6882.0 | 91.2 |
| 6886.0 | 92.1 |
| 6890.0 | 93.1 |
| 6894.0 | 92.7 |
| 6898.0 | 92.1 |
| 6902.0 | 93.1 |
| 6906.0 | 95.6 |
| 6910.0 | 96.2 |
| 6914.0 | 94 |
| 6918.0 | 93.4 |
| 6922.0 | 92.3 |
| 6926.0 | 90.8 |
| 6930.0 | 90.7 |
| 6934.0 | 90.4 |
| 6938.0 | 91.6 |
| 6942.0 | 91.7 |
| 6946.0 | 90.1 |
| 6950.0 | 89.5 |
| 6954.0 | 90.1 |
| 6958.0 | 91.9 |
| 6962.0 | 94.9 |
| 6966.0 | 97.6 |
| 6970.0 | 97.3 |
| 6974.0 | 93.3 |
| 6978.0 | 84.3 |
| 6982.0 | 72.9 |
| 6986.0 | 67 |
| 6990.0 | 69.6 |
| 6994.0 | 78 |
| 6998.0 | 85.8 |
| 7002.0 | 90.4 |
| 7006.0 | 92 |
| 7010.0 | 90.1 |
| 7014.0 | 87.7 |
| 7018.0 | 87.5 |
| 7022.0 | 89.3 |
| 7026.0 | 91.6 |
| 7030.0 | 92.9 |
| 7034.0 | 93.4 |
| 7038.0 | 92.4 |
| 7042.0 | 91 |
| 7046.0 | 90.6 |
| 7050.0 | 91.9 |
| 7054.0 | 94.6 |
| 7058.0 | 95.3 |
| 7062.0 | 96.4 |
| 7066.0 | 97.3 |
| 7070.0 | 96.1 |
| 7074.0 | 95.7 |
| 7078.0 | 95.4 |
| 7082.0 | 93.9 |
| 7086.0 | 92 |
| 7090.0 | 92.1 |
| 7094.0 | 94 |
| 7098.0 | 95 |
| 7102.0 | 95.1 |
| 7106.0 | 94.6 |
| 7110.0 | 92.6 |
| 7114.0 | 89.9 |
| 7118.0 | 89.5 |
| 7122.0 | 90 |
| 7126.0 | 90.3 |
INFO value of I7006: 5.6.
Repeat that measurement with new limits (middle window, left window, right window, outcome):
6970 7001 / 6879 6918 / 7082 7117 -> 4.3 Angstrom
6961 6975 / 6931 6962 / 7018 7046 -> -0.8 Angstrom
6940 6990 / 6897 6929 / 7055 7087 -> 3.4 Angstrom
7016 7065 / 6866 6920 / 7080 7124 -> 0.1 Angstrom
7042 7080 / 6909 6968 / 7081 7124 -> -0.9 Angstrom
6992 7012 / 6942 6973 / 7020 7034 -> 1.0 Angstrom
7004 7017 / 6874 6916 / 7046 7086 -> 0.6 Angstrom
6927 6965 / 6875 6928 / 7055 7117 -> 0.8 Angstrom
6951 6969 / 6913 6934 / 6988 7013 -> -1.1 Angstrom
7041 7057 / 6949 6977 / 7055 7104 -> 0.4 Angstrom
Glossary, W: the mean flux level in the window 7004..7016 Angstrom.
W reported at 89.9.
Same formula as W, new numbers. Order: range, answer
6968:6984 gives 87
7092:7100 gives 94.5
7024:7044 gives 92.3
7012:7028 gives 89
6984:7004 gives 78.2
